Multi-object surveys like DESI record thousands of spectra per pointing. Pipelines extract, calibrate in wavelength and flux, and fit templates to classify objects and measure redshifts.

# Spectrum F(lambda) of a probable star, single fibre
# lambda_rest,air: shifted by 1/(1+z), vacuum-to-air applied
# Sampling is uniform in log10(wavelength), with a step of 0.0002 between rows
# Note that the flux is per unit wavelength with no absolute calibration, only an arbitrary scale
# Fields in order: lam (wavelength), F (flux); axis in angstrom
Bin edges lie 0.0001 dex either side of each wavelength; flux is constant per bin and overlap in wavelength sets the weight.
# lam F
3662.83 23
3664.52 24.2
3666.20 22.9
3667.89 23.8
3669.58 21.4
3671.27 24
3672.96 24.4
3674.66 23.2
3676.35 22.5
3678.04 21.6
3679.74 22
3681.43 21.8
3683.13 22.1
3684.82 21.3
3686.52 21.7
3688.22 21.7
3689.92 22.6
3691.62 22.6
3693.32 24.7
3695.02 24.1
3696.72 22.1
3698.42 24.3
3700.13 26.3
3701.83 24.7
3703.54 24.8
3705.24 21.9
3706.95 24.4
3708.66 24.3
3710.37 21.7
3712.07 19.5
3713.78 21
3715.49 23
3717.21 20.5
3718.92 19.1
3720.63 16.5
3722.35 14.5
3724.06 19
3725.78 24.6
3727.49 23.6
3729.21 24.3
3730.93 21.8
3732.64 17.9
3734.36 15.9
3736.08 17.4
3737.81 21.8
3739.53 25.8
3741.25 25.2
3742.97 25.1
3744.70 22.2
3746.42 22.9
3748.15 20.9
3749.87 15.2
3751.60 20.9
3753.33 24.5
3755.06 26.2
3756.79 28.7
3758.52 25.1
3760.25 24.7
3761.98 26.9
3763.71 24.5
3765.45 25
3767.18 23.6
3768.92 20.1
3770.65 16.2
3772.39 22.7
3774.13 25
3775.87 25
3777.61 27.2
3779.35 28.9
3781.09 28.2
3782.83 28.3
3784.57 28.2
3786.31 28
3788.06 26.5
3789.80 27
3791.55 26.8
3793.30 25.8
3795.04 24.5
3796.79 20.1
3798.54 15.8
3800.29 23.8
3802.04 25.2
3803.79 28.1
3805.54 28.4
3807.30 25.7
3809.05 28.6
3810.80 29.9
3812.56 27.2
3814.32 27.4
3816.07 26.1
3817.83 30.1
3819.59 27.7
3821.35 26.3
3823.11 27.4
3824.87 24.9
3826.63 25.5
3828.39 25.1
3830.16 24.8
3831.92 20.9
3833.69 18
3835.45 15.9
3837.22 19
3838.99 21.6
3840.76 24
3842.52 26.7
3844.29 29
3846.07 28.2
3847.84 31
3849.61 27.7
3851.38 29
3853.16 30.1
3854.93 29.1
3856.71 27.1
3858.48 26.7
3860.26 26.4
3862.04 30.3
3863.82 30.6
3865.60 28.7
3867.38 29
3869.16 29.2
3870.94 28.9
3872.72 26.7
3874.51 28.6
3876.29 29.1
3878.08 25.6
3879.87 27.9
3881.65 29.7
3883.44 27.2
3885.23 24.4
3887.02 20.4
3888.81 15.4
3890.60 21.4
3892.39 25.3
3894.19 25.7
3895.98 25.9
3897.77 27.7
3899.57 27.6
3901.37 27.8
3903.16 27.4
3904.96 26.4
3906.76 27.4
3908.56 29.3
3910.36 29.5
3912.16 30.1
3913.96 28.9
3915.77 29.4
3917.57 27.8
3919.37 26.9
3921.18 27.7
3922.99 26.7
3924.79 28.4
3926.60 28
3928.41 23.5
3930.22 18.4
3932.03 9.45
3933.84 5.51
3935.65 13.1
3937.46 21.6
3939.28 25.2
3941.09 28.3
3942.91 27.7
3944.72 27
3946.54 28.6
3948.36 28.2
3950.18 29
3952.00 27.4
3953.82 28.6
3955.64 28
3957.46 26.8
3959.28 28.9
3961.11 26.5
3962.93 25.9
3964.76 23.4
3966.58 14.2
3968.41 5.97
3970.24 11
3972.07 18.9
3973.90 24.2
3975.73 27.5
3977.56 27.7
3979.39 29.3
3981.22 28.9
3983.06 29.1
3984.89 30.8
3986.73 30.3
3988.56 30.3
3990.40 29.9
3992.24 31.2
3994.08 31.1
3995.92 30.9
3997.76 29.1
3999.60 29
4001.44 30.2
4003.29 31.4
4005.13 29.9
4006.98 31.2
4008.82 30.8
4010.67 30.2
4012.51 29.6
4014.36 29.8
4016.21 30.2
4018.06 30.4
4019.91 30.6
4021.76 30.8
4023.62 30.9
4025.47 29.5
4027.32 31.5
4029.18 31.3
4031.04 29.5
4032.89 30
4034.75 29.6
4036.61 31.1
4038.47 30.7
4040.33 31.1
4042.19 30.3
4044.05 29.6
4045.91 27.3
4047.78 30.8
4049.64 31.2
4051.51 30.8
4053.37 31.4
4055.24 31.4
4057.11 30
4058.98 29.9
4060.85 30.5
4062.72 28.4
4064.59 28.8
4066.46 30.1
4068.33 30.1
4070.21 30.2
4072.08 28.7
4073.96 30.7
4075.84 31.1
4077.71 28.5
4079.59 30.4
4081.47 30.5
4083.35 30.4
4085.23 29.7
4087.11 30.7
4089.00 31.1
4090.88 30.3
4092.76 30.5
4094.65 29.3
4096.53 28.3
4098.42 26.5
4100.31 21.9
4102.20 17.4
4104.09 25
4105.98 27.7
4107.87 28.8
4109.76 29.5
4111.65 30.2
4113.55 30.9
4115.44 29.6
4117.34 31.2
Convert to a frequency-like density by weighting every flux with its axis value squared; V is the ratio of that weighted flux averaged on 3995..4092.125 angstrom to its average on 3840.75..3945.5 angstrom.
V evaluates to 1.25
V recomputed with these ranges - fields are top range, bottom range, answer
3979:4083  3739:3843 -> 1.38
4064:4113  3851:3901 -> 1.19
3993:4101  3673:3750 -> 1.63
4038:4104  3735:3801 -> 1.42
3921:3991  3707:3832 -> 1.12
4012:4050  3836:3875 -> 1.20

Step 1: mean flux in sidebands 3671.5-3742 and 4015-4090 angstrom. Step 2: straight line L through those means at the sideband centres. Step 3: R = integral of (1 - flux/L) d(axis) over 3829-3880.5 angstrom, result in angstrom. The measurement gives -2.0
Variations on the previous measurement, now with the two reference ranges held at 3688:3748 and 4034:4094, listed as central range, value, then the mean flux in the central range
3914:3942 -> 4.3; 22.8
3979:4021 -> -2.2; 30.2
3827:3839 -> 1.9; 20.9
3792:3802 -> 0.6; 22.5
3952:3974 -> 4.6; 22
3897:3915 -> -1.2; 28.2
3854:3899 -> -1.6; 26.7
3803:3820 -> -2.6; 27.9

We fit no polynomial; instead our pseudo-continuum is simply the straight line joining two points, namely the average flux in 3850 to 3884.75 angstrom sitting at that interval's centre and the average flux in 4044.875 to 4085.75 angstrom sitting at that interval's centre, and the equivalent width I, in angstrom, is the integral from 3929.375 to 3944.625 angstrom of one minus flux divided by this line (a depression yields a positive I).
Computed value 5.2 angstrom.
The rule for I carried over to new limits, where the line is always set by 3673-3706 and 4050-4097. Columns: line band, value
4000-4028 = -1.4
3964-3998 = 3.6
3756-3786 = -0.9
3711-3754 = 5.2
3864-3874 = -0.9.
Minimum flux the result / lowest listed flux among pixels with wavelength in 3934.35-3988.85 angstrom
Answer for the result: 5.97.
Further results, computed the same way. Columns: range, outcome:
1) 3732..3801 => 15.2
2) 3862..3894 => 15.4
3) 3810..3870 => 15.9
